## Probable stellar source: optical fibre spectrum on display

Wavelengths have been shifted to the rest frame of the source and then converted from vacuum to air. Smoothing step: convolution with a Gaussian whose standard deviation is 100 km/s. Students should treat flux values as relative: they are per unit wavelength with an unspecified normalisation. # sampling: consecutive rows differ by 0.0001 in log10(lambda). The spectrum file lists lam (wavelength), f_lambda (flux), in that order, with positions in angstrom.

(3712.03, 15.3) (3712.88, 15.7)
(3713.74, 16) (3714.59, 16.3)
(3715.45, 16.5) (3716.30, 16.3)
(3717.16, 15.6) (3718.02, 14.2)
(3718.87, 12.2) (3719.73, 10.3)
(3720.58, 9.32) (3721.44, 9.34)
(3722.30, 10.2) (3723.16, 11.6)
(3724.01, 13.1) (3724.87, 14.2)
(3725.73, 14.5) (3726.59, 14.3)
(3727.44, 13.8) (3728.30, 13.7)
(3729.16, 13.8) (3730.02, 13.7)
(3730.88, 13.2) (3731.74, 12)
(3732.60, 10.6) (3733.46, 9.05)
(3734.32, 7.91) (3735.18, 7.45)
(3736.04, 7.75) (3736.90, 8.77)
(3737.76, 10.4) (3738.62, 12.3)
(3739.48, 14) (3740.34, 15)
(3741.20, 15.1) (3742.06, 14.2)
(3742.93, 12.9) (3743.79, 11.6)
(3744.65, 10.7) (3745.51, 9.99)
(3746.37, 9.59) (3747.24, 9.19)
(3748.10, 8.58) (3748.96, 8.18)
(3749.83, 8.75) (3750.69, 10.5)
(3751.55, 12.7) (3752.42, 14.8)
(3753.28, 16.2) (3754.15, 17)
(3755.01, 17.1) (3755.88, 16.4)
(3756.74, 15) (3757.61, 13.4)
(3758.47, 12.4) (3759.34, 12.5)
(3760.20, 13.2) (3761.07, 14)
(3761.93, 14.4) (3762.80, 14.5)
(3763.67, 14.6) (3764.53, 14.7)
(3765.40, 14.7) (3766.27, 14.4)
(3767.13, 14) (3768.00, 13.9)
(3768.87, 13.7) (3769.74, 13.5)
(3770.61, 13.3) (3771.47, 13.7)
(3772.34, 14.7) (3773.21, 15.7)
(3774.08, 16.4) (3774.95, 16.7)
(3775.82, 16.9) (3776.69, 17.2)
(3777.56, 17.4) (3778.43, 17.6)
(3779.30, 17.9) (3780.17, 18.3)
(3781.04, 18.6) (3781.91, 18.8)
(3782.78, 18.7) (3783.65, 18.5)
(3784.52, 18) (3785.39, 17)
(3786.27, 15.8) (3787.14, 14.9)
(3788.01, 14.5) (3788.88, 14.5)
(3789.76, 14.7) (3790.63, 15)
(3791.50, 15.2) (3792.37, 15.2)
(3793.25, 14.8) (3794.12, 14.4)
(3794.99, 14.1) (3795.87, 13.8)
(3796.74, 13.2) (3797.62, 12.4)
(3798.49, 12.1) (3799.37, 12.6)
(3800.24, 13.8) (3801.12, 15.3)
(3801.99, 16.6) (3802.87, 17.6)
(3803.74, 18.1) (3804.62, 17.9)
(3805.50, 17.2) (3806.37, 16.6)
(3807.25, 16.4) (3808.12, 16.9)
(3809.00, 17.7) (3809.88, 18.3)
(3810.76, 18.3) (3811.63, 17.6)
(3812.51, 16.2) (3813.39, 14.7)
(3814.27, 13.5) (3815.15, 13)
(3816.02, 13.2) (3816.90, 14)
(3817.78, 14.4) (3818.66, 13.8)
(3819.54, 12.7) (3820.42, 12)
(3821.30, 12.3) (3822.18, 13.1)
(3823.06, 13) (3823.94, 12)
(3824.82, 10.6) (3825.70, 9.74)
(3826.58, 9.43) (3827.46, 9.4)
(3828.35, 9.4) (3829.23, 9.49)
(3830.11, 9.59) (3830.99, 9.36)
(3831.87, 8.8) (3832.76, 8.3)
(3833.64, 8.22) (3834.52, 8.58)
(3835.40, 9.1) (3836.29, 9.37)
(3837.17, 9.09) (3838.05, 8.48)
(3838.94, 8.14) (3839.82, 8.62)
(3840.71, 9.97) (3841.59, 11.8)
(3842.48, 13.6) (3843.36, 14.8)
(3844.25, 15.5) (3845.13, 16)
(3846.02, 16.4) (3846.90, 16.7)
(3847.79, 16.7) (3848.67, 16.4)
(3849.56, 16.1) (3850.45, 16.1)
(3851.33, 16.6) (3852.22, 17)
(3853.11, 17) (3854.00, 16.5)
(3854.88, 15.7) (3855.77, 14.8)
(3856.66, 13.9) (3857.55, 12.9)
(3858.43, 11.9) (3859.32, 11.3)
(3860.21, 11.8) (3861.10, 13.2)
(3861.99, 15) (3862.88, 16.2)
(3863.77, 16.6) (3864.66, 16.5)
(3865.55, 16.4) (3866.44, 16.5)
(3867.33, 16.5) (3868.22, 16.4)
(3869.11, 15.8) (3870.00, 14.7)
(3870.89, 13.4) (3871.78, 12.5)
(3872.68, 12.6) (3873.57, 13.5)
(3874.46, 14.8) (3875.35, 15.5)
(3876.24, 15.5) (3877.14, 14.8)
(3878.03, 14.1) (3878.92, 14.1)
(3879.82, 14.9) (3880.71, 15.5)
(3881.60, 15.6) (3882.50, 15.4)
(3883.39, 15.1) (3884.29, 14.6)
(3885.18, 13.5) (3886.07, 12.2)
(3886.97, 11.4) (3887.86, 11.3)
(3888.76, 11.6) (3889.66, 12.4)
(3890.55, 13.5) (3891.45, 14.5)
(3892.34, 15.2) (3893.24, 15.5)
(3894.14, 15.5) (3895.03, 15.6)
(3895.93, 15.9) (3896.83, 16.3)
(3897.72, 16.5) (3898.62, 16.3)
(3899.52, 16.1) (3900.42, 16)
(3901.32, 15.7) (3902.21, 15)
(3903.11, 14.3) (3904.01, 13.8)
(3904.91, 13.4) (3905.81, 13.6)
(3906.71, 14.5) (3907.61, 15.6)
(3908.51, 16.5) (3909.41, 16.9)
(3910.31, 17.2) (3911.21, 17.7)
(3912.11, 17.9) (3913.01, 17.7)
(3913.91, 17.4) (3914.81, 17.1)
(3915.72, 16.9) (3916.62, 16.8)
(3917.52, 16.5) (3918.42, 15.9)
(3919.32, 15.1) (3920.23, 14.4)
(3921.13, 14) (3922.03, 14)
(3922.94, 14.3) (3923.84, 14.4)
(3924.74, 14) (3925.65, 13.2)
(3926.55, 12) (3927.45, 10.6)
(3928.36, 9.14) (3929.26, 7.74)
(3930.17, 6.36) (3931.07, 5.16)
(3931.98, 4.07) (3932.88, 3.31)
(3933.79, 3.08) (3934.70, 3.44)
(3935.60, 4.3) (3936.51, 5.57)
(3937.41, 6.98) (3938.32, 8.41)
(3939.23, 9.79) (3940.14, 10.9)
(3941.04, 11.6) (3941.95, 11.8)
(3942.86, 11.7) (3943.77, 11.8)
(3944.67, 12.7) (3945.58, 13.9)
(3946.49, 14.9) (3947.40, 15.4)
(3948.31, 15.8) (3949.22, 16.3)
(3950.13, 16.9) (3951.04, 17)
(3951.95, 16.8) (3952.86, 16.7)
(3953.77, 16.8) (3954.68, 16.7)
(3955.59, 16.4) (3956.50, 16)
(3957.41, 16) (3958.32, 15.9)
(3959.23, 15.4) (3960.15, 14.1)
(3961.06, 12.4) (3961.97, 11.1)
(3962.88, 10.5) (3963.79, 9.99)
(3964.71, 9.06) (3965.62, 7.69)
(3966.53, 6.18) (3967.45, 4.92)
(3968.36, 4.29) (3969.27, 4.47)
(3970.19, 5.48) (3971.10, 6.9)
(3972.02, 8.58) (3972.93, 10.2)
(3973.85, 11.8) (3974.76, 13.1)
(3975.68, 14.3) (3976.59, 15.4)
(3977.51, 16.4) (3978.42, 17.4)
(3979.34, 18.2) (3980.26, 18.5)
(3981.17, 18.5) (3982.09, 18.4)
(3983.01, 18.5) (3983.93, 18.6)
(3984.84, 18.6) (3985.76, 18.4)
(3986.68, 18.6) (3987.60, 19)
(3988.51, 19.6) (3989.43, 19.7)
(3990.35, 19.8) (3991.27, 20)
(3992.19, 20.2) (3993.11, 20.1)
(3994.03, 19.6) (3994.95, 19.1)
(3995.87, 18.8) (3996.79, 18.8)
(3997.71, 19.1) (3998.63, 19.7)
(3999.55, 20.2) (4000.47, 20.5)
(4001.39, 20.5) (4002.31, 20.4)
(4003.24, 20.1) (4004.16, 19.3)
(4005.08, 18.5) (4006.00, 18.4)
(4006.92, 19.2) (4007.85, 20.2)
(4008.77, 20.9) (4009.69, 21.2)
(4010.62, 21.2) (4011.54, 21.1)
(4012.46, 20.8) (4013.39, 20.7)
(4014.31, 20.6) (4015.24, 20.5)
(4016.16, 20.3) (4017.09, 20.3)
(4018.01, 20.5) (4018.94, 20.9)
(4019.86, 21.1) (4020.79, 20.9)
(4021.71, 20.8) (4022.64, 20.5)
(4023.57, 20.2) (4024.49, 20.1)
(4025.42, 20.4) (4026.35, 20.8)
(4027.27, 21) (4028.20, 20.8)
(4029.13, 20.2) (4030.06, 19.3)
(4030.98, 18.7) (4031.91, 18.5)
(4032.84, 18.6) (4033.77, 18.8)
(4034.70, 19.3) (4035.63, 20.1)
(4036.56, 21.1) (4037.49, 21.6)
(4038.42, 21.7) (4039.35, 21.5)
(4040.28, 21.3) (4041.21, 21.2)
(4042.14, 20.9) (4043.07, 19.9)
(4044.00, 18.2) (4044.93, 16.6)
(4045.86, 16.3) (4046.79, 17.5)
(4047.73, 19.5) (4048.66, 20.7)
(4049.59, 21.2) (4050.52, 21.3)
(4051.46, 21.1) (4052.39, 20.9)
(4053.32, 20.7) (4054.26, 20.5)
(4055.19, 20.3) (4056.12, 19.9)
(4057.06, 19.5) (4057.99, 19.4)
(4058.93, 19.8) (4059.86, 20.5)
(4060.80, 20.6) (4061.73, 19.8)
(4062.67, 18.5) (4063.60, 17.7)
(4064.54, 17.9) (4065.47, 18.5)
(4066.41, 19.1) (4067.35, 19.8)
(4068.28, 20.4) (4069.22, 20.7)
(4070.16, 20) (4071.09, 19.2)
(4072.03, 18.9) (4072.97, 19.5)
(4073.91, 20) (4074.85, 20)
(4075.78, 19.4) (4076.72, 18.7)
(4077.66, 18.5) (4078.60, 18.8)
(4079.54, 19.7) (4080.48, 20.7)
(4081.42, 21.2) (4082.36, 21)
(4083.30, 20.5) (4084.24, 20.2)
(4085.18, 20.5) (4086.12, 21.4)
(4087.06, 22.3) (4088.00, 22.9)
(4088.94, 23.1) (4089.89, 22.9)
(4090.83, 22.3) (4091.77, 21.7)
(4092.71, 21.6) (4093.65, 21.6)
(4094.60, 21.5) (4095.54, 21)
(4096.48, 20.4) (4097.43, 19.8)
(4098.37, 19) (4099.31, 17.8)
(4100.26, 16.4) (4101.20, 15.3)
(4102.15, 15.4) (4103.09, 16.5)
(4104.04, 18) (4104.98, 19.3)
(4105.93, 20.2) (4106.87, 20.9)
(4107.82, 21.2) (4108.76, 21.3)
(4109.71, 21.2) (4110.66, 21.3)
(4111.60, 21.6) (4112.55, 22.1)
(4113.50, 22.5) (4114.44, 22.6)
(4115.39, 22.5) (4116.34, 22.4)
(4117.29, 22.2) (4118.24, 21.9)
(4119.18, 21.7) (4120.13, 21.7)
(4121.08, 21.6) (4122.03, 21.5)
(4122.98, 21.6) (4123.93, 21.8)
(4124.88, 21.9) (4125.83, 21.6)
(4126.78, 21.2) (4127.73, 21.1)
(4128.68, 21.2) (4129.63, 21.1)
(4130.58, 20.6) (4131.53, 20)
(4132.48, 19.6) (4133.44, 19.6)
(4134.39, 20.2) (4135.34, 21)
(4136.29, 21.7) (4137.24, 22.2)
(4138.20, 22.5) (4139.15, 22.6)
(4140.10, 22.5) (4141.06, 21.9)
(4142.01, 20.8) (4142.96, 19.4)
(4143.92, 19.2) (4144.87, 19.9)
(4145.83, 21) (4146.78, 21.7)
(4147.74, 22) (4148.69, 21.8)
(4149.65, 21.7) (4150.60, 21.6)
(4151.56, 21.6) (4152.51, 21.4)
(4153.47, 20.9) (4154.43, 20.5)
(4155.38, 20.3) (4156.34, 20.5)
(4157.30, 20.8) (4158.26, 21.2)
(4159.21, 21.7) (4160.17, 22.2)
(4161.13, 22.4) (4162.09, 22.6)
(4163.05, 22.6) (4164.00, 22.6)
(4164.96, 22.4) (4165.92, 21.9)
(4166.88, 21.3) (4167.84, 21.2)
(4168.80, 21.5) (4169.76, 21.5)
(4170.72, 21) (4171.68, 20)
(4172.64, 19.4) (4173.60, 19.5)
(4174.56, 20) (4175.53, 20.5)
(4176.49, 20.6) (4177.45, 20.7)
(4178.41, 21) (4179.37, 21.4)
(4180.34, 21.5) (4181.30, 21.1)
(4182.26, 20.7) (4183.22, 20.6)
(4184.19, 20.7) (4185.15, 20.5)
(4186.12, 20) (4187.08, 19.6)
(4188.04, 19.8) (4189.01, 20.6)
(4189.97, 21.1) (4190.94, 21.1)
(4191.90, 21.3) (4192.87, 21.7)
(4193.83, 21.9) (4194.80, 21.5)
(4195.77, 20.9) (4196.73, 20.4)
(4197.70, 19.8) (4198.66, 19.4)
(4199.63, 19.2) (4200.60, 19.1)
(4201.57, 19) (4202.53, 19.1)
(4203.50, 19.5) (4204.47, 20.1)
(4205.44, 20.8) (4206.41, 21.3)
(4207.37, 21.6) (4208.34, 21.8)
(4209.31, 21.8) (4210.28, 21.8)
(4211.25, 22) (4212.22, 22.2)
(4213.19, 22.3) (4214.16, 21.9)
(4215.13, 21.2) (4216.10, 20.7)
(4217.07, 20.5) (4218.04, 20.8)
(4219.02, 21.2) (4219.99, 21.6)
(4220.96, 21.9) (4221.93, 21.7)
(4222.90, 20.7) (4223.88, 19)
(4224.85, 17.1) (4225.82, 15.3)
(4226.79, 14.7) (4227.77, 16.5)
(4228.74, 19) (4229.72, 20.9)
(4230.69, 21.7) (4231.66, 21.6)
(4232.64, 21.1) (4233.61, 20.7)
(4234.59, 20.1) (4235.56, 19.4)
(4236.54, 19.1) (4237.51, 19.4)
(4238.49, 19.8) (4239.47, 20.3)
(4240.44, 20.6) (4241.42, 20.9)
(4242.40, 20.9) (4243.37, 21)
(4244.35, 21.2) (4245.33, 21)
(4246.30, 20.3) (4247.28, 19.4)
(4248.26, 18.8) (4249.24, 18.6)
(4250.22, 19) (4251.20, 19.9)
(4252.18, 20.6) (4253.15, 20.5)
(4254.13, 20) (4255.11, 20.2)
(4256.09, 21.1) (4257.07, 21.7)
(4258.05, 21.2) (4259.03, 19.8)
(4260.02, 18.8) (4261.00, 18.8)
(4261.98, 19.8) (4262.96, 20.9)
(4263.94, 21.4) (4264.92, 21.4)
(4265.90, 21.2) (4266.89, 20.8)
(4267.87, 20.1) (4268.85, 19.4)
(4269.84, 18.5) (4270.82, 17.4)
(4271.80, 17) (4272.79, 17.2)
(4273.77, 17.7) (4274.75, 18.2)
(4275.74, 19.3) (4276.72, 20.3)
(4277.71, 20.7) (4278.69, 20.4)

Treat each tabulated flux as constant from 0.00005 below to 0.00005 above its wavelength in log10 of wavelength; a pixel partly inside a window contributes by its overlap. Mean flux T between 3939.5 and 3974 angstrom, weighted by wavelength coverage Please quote 12.2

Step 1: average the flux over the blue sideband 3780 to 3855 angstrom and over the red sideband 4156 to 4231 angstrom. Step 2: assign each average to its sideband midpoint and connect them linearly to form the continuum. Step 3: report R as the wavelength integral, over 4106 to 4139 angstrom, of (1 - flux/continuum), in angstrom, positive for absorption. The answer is -3.45 angstrom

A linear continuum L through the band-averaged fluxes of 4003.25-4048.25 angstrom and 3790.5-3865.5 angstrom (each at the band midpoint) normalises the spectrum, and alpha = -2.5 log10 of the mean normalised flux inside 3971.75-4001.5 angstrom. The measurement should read 0.056 mag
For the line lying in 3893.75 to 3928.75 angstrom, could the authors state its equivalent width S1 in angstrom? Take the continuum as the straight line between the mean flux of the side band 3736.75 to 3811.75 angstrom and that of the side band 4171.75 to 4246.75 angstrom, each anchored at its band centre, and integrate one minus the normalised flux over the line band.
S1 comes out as 2.7 angstrom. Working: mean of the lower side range 14.7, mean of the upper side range 20.4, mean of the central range 15.2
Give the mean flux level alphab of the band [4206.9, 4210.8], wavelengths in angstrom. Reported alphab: 21.7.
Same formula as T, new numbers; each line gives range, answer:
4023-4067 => 19.8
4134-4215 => 21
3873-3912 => 14.8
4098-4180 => 20.9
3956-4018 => 16.5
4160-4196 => 21.1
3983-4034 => 19.9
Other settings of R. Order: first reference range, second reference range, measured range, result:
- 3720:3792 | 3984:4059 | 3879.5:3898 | 2.7 angstrom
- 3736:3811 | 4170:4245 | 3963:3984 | 6.6 angstrom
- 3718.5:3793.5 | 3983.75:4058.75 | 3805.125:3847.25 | 7.4 angstrom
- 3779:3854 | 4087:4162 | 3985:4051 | -4.9 angstrom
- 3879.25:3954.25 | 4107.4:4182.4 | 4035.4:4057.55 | -2.8 angstrom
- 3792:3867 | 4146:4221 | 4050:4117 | -4.5 angstrom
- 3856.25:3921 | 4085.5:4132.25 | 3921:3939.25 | 8.4 angstrom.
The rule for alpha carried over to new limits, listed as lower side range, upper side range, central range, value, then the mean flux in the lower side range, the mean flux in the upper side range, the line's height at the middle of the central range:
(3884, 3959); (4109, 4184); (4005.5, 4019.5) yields -0.224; 13.5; 21.3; 16.6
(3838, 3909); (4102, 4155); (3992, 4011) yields -0.113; 14.6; 21.1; 17.8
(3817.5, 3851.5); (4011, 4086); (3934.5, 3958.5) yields 0.233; 11.8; 20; 16.1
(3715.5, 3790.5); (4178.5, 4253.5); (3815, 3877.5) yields 0.147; 13.7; 20.4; 15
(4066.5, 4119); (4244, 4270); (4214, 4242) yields 0.014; 20.4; 20.2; 20.2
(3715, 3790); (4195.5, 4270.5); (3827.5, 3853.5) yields 0.219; 13.7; 20.2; 14.9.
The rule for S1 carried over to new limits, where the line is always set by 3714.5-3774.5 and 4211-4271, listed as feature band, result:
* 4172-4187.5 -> -1.0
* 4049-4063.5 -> -2.3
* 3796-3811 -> -2.3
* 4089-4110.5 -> -2.1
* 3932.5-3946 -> 6.1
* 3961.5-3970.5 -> 4.9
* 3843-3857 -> -1.6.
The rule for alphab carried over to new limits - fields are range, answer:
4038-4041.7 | 21.4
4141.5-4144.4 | 19.9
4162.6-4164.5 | 22.7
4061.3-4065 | 18.4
